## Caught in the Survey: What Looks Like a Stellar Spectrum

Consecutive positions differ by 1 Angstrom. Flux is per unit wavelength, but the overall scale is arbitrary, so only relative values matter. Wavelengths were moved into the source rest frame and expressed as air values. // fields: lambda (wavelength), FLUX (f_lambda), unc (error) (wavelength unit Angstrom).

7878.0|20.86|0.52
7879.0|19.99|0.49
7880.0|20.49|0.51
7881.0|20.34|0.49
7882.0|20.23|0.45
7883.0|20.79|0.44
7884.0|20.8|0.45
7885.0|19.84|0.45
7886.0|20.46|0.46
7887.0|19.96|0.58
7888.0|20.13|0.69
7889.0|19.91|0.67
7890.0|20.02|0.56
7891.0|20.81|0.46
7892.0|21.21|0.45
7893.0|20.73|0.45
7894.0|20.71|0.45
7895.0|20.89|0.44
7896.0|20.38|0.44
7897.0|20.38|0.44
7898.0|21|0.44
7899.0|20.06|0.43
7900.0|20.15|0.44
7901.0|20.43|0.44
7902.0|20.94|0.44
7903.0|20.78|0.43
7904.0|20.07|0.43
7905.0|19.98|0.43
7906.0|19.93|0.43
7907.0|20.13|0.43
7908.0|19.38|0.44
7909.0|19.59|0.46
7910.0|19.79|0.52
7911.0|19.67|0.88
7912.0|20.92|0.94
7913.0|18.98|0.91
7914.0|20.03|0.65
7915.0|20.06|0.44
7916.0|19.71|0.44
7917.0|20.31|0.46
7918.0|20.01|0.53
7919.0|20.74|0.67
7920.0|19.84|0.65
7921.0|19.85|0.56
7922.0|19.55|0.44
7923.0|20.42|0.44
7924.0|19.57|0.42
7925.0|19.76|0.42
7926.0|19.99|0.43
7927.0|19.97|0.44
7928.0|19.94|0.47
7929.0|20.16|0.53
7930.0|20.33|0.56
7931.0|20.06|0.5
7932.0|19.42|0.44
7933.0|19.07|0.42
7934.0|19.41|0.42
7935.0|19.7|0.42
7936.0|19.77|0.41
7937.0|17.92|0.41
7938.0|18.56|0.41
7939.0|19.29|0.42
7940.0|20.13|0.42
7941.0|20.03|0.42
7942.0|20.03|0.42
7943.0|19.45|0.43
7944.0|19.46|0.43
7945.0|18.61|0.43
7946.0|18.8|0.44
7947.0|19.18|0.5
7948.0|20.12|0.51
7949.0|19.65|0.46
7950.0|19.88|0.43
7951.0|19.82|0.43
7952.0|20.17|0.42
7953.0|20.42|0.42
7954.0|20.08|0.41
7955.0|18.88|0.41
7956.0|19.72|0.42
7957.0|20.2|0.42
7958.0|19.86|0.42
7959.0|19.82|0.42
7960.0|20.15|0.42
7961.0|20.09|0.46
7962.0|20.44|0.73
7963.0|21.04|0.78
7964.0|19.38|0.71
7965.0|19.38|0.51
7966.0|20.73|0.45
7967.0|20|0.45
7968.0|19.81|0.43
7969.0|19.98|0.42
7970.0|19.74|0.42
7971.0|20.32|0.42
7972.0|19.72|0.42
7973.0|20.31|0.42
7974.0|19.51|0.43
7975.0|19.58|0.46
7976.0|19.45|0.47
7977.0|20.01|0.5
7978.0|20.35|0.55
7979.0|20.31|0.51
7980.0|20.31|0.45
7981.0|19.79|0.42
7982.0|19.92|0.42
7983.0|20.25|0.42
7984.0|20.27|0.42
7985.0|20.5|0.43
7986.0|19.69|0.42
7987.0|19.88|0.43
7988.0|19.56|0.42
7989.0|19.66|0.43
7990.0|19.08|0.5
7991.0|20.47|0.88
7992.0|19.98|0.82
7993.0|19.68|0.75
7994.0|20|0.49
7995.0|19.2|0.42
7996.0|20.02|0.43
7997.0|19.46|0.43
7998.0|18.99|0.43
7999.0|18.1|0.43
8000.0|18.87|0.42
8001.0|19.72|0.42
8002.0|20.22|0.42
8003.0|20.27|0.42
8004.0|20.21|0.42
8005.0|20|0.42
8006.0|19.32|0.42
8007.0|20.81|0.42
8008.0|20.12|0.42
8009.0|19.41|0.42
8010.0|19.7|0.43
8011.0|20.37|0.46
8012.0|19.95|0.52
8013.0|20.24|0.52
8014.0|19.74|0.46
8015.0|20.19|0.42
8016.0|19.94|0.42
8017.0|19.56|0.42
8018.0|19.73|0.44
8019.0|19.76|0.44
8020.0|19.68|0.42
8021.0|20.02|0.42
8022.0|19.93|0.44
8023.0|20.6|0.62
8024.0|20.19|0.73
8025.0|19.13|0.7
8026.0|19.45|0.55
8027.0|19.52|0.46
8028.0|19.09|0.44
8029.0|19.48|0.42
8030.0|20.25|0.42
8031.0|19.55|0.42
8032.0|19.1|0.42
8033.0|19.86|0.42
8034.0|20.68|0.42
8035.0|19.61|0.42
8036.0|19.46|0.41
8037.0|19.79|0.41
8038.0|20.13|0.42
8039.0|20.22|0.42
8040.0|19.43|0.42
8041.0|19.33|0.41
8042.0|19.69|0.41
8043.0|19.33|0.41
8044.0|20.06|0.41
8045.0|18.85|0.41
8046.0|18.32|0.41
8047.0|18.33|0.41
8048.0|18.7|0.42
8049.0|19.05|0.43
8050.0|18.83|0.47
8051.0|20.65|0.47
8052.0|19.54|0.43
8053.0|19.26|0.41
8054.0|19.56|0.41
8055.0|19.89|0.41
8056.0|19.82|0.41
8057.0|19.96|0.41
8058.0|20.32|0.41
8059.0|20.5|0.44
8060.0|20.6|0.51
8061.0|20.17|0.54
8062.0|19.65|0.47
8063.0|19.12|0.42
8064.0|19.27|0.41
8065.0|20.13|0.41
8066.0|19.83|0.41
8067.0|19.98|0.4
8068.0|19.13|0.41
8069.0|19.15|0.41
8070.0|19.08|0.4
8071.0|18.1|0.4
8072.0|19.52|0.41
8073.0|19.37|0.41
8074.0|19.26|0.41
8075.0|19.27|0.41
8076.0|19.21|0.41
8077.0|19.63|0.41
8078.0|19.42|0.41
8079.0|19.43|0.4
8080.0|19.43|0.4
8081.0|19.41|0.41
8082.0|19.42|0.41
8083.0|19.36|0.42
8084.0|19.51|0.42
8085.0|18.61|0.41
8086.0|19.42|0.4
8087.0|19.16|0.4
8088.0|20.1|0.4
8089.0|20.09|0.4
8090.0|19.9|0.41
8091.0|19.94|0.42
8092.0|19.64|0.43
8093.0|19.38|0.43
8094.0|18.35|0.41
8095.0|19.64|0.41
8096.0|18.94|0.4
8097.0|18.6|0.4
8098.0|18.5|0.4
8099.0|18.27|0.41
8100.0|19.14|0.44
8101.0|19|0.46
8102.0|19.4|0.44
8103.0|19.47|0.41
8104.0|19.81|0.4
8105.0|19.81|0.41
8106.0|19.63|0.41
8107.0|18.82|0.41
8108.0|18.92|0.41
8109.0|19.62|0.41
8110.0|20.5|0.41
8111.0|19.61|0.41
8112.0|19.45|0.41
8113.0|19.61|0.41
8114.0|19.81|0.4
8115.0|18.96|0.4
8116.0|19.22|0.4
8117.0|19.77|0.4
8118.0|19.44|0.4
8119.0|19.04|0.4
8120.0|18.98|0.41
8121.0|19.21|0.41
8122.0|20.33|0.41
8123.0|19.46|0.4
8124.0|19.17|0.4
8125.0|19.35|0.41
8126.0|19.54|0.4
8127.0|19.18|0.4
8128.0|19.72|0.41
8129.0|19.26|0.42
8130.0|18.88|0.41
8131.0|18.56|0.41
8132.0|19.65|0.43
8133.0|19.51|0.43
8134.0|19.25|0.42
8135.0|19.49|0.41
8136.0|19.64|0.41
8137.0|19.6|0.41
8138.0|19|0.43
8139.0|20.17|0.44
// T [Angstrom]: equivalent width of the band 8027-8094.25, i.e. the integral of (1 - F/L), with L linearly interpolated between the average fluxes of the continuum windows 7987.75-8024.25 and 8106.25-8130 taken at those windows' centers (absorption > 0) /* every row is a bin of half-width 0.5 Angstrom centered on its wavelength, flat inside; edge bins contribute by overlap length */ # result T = 0.3 Angstrom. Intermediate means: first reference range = 19.8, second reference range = 19.4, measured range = 19.5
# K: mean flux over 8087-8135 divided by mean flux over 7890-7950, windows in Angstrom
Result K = 0.97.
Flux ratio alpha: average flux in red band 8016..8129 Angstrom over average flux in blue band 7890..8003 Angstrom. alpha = 0.98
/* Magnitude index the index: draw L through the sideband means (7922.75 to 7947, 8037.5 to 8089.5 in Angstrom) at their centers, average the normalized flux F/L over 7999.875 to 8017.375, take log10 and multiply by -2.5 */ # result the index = -0.024 mag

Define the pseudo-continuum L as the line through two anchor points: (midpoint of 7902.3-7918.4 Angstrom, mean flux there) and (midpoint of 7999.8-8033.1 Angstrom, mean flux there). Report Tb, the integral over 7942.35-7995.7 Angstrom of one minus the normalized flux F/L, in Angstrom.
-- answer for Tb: 0.1 Angstrom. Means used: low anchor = 20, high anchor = 19.8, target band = 19.9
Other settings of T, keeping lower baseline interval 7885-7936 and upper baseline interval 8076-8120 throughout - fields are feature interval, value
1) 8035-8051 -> 0.19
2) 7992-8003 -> 0.15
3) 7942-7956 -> 0.25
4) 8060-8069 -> -0.08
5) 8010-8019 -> -0.11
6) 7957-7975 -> -0.11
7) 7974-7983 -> -0.05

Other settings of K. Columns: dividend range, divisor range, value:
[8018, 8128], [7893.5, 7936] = 0.97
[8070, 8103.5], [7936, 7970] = 0.98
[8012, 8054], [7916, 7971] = 0.99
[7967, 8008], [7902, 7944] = 1.00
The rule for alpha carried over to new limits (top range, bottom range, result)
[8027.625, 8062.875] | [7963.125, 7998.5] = 0.99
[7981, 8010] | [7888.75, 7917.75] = 0.98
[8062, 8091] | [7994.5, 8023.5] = 0.98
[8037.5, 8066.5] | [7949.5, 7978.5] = 0.98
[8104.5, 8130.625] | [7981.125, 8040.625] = 0.98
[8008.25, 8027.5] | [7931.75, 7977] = 1.01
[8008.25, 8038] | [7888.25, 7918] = 0.98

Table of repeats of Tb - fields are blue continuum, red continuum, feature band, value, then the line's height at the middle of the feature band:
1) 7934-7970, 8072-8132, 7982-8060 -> -0.7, 19.6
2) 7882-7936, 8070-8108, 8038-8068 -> -0.2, 19.5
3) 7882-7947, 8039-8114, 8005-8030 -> -0.3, 19.6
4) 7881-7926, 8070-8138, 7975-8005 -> 0.1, 19.8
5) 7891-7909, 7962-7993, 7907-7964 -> 1.2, 20.2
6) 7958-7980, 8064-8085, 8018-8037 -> -0.1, 19.6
